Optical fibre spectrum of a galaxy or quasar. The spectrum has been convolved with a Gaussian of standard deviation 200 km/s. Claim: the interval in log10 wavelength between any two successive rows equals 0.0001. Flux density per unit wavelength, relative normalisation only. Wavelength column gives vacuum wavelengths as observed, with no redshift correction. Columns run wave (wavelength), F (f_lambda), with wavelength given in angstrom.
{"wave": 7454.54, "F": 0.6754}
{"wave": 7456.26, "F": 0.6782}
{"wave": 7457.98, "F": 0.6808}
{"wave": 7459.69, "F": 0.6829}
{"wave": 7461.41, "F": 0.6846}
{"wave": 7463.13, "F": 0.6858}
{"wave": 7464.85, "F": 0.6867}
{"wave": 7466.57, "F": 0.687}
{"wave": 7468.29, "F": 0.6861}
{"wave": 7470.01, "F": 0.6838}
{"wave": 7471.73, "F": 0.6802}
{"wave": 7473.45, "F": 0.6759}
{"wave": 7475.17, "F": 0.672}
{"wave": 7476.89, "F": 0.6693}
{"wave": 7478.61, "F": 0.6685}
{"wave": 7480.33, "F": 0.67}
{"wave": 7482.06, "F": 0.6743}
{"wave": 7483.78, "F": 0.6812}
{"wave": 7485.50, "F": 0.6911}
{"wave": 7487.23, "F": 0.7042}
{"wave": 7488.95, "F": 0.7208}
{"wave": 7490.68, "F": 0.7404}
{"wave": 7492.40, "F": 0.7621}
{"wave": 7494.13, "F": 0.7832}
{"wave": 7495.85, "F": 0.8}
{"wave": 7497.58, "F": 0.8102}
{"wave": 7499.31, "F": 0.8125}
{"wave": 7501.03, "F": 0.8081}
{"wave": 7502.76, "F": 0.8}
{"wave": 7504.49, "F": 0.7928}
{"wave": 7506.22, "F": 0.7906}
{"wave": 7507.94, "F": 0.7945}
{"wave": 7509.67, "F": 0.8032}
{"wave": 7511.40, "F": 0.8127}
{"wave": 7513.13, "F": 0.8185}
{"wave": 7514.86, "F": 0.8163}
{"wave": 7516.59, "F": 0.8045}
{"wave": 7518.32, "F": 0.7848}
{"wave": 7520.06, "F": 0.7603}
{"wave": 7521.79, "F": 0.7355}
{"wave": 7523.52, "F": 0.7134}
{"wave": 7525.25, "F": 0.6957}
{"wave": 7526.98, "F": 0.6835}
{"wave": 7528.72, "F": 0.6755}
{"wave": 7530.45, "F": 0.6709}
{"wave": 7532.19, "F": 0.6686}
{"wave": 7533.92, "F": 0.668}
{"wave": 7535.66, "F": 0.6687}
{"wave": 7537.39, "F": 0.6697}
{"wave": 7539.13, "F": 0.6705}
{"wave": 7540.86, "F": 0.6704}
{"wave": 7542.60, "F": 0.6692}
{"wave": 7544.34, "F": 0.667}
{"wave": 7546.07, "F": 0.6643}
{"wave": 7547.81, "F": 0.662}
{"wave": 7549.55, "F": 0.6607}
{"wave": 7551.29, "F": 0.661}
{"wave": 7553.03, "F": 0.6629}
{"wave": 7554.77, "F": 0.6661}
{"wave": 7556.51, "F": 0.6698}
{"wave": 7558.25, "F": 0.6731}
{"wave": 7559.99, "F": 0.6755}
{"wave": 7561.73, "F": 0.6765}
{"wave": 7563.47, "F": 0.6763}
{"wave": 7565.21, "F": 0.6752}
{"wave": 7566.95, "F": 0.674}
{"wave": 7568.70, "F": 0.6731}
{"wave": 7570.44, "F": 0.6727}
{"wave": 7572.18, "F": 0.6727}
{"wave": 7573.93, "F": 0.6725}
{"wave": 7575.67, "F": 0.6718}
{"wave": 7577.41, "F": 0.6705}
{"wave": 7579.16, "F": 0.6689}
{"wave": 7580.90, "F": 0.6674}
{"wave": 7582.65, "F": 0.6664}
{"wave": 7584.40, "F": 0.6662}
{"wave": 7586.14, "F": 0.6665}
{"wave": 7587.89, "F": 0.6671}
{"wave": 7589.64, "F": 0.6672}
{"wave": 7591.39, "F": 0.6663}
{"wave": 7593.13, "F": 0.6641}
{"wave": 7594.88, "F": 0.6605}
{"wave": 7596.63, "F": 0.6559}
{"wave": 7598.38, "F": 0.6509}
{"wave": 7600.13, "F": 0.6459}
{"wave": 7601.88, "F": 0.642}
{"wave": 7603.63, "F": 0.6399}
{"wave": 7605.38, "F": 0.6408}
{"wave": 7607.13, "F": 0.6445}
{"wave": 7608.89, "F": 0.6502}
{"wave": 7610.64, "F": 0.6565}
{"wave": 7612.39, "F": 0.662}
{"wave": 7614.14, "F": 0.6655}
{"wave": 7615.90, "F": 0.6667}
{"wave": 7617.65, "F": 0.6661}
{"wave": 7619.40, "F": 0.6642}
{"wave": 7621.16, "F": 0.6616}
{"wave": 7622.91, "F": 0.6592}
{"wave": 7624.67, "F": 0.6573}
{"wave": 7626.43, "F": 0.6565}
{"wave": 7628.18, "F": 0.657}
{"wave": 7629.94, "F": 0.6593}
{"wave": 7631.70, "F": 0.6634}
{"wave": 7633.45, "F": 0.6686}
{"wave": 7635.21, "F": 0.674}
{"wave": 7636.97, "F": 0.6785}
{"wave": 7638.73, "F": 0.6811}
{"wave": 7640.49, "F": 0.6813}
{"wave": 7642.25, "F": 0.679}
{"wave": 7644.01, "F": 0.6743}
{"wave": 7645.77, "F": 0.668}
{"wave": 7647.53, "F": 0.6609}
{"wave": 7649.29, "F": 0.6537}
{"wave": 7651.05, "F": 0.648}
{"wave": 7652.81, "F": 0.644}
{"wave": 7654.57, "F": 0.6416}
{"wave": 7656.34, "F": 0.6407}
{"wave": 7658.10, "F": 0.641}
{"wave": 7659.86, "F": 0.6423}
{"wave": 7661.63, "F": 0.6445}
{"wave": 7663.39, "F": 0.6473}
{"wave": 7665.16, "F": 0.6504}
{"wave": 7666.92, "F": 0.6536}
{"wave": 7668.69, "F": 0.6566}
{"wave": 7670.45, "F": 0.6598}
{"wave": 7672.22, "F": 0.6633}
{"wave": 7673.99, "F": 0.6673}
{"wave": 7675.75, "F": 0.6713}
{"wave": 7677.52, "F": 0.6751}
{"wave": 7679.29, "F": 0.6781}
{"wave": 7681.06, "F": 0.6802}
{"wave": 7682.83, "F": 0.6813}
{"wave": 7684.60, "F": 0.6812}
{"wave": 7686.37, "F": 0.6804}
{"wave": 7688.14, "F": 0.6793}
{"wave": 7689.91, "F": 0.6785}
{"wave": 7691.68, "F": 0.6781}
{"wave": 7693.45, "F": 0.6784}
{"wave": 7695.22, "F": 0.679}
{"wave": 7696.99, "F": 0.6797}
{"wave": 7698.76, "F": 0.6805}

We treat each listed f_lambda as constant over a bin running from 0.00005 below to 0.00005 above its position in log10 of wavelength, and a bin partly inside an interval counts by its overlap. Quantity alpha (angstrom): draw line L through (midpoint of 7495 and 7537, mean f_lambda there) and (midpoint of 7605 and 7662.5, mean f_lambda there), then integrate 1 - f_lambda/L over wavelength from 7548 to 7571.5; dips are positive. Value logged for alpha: 1.6 angstrom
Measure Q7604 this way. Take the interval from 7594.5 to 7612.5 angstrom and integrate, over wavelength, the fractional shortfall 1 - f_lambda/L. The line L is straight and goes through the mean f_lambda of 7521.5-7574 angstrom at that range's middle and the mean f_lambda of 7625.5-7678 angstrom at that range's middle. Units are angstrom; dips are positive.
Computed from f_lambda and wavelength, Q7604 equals 0.5 angstrom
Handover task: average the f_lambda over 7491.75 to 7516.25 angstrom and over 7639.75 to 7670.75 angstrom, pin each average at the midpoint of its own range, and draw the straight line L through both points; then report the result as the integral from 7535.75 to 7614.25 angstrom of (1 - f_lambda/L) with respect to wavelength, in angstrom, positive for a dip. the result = 7.2 angstrom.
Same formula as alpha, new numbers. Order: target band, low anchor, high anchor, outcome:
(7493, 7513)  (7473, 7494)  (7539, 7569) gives -3.2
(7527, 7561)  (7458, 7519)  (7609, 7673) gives 1.9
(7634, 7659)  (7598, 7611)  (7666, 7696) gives 0.0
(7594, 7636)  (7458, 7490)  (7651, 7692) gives 0.7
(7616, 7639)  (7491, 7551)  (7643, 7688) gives 0.5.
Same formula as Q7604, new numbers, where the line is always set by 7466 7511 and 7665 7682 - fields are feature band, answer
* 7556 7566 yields 0.5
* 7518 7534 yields 0.4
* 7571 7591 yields 0.9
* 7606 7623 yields 0.7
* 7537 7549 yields 0.8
